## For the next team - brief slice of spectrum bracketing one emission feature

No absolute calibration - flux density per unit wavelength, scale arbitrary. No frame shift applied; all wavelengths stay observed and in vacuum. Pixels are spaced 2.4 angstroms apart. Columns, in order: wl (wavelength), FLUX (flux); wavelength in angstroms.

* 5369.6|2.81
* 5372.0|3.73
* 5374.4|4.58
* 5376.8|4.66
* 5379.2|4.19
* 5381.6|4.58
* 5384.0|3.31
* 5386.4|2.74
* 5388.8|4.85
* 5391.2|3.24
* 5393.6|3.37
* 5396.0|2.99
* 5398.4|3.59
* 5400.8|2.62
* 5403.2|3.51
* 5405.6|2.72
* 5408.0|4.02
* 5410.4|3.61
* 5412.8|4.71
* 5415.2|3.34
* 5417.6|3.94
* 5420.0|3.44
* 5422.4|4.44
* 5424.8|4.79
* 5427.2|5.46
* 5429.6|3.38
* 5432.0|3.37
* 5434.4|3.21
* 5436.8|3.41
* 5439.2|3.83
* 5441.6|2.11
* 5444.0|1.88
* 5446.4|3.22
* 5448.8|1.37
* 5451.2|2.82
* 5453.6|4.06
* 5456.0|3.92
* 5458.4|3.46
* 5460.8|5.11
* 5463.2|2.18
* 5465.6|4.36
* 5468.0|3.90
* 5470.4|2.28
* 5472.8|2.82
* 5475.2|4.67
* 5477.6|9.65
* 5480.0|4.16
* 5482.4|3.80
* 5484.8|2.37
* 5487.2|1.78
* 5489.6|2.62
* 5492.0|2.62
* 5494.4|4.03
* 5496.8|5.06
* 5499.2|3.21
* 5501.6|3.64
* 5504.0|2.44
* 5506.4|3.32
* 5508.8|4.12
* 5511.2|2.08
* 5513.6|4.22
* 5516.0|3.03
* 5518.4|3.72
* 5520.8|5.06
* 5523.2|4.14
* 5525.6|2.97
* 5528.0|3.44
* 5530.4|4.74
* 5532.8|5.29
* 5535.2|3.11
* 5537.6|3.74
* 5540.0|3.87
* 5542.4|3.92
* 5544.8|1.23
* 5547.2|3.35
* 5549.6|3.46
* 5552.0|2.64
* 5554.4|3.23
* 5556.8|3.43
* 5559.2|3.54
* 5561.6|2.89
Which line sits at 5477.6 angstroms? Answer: Hbeta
